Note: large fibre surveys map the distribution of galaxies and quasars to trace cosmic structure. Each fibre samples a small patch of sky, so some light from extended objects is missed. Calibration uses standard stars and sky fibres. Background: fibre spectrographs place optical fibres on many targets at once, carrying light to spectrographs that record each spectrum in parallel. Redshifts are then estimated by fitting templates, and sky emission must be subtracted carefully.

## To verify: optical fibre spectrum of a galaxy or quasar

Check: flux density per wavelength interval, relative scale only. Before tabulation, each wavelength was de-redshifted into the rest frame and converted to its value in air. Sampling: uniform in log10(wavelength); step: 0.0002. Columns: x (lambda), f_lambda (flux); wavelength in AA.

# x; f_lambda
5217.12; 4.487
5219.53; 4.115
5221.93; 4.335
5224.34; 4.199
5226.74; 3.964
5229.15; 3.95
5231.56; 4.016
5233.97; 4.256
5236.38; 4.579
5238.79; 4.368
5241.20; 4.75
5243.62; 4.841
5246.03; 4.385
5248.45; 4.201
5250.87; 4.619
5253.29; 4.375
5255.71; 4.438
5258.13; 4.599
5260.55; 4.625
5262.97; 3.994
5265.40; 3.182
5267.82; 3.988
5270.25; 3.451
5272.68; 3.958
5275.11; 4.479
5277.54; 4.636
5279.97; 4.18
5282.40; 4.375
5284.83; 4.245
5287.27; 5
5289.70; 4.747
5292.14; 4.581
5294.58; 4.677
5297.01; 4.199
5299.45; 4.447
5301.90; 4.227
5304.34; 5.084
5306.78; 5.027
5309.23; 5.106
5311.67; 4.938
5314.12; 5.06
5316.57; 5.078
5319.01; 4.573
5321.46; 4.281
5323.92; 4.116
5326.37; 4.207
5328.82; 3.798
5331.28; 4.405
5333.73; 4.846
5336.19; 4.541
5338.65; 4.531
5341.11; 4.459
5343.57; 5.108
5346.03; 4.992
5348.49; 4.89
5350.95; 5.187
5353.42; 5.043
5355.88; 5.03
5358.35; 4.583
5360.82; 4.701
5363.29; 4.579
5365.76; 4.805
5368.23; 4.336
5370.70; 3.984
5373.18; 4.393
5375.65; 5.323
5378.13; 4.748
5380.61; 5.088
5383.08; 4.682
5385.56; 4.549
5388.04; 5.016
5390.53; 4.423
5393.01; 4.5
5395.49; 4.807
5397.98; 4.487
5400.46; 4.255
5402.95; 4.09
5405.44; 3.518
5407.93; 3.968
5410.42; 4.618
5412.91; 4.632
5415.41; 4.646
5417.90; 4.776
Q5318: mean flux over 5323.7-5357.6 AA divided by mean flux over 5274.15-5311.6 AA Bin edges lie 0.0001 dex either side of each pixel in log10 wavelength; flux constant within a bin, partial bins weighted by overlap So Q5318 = 1.01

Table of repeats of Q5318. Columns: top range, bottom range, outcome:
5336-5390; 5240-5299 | 1.09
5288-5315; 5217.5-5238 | 1.13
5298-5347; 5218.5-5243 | 1.09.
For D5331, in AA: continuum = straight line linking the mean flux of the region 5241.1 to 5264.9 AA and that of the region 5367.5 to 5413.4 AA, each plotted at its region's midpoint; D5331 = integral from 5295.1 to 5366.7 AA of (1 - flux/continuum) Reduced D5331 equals -3.5 AA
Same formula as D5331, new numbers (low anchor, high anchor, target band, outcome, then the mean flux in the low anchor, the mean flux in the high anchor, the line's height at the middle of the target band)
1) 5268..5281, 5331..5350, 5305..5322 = -1.54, 4.13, 4.75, 4.49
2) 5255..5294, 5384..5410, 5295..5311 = -1.43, 4.28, 4.37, 4.31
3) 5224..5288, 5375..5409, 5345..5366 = -1.95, 4.28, 4.52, 4.46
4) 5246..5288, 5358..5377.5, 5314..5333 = 0.11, 4.25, 4.59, 4.44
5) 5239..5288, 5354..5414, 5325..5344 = -0.02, 4.31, 4.55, 4.45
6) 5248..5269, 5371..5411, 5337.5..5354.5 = -1.81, 4.23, 4.51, 4.42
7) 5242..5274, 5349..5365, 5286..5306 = -0.77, 4.21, 4.85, 4.46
